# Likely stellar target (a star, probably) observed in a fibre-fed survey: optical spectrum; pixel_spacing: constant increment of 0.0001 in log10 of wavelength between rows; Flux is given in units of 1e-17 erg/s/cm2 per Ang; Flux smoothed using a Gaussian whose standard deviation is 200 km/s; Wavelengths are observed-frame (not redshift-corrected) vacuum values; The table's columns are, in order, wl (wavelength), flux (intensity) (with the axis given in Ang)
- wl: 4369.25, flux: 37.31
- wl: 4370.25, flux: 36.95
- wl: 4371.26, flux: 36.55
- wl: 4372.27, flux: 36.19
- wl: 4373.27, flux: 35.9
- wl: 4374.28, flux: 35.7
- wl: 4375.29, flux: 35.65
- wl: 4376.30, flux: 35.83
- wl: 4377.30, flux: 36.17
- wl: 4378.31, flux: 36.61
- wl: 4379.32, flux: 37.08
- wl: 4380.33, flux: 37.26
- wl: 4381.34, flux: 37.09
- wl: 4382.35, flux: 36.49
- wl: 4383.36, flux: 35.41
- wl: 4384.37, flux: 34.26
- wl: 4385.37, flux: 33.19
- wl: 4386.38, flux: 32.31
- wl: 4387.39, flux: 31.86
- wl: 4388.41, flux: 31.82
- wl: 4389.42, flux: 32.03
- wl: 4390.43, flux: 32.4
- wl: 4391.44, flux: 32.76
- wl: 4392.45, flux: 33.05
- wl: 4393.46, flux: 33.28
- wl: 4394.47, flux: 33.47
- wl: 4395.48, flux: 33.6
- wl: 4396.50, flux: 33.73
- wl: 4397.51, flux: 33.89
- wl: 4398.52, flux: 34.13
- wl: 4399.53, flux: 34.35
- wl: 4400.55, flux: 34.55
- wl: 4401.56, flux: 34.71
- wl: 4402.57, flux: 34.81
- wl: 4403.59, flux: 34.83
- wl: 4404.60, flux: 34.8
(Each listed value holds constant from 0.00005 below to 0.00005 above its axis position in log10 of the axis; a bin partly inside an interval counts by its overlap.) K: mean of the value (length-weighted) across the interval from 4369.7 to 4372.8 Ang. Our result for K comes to 36.6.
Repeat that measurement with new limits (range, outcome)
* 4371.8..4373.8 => 36.1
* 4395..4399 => 33.8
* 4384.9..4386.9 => 32.7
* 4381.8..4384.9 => 35.5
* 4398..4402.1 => 34.5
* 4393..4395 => 33.4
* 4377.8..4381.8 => 36.9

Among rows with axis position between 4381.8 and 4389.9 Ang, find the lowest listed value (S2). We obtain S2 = 31.82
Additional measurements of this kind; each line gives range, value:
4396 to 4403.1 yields 33.73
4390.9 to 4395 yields 32.76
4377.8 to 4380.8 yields 36.61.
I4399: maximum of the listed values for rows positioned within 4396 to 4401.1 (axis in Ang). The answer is 34.55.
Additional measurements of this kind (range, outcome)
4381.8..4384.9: 36.49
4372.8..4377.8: 36.17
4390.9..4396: 33.6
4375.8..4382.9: 37.26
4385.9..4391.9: 32.76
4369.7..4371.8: 36.95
